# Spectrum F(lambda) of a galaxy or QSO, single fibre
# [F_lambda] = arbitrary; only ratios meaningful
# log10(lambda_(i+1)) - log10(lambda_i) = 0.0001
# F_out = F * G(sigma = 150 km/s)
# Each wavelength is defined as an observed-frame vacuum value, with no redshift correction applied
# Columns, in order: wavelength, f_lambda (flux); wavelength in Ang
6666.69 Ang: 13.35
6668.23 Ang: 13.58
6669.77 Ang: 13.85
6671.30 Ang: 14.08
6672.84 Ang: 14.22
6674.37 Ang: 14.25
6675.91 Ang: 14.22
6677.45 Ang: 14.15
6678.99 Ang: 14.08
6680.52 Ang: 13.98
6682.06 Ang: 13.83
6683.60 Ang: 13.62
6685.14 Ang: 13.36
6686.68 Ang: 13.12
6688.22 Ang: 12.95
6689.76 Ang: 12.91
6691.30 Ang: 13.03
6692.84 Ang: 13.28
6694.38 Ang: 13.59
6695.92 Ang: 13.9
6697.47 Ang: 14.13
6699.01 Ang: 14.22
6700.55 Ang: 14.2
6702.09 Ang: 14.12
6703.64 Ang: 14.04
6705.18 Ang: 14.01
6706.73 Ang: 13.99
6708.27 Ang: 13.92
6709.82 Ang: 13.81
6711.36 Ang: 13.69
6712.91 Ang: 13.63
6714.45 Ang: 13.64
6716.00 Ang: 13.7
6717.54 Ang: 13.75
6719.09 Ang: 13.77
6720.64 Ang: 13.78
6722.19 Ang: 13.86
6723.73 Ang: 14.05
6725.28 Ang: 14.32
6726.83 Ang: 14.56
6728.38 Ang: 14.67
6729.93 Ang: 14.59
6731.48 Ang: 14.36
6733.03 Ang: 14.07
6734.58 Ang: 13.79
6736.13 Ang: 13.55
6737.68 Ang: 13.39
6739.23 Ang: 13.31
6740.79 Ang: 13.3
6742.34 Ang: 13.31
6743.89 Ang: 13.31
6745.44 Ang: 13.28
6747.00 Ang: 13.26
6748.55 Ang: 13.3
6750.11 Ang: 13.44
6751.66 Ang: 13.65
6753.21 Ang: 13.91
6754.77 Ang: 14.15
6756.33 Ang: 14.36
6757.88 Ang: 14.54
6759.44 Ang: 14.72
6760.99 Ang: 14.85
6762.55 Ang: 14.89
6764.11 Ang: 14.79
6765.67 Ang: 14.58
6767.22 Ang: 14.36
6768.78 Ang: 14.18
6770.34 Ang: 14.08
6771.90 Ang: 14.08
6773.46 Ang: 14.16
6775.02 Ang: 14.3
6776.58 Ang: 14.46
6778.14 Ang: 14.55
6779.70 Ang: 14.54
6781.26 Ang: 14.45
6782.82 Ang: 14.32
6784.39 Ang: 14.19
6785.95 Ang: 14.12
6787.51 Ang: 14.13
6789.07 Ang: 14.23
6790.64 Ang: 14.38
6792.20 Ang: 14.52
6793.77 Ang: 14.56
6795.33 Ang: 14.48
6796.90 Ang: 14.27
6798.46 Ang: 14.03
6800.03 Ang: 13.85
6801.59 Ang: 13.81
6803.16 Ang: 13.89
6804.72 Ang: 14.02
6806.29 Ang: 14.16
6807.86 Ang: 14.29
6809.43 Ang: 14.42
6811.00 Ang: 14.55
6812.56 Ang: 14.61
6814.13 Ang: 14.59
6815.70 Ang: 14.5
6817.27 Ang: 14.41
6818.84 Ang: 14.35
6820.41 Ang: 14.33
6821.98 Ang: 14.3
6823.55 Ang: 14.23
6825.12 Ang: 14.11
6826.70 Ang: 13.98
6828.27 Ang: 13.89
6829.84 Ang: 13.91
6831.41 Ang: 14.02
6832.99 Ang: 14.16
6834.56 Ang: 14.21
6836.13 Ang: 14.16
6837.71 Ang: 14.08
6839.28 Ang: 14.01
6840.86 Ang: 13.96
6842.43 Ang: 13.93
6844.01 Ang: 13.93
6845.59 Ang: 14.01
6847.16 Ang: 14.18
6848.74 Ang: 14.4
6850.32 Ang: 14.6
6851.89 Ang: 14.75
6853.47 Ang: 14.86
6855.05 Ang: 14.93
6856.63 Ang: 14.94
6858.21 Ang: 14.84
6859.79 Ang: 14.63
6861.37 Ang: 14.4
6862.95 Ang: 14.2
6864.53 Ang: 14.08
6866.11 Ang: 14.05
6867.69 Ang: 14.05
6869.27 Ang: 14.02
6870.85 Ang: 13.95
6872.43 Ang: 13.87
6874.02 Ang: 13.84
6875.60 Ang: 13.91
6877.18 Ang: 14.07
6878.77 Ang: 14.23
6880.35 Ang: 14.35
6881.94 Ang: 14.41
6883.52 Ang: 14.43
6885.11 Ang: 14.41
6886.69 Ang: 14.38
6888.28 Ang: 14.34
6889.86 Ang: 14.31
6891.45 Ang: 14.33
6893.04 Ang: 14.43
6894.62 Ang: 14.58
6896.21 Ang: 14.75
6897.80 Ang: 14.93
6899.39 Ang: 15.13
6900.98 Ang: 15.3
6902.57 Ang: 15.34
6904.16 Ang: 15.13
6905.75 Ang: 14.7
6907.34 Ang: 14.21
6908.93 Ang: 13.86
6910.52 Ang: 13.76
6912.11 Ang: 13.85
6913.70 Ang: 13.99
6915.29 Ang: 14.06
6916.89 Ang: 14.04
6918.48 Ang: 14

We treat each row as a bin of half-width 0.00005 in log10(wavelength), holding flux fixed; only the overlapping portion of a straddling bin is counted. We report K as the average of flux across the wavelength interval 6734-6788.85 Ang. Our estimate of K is 14.1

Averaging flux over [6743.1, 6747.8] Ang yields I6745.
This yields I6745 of 13.3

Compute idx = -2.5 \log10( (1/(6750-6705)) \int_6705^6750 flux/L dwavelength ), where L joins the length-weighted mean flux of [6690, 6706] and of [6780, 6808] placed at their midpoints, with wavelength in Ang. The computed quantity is 0.012 mag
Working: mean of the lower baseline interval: 13.8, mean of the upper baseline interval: 14.2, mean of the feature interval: 13.8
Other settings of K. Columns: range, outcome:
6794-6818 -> 14.3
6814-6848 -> 14.1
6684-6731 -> 13.8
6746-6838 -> 14.2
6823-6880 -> 14.2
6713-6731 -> 14.1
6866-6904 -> 14.4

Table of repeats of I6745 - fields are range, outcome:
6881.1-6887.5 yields 14.4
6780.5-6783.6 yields 14.4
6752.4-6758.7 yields 14.2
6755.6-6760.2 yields 14.5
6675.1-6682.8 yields 14.1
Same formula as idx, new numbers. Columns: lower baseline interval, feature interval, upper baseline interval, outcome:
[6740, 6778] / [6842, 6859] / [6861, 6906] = -0.01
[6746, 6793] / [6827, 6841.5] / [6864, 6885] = 0.01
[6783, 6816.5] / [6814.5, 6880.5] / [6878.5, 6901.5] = 0.01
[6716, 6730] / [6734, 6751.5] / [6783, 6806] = 0.06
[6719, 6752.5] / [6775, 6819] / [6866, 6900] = -0.02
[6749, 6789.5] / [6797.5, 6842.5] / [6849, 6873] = 0.01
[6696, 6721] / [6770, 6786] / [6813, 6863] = -0.01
